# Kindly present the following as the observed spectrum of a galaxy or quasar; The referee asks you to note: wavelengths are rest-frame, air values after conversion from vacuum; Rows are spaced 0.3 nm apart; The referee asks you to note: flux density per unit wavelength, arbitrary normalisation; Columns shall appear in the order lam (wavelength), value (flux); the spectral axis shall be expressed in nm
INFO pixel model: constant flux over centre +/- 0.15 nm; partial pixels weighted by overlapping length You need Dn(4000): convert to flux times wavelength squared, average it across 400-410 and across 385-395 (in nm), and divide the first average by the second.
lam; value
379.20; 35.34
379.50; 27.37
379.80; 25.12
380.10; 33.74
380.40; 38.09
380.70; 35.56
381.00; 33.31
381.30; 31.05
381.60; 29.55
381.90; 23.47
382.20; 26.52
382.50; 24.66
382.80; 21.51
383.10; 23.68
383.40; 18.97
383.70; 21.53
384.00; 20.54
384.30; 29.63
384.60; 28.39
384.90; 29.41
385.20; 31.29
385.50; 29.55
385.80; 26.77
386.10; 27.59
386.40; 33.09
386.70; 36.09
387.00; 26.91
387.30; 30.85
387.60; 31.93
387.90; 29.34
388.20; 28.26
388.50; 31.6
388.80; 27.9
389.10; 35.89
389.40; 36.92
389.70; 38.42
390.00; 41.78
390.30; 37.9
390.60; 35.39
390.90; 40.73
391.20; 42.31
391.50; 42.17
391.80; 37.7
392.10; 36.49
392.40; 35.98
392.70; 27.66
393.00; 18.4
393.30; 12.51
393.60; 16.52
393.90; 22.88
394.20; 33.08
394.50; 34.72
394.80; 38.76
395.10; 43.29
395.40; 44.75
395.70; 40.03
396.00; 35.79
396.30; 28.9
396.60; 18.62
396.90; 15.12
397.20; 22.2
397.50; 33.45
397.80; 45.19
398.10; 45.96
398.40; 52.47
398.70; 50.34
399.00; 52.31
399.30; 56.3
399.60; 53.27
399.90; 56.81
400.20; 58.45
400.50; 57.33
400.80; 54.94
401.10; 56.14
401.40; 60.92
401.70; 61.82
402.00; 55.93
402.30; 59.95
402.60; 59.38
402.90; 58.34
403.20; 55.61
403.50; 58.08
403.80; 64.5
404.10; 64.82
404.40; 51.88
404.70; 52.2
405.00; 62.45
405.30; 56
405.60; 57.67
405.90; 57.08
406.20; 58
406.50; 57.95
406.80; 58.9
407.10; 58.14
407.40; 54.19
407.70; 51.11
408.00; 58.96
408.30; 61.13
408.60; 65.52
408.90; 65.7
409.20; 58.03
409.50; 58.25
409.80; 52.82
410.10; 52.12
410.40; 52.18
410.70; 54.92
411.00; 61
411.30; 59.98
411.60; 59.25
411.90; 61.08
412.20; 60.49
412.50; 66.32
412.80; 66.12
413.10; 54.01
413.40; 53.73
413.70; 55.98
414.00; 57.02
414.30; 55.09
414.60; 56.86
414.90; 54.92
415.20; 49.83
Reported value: 1.96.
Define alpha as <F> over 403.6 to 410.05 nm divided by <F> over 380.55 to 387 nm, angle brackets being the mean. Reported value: 2.10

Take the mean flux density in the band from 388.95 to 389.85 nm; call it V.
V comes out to 37.1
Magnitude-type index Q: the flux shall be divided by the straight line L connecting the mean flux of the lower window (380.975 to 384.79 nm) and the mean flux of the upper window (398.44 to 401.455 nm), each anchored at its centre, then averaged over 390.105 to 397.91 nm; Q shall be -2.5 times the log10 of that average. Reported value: 0.34 mag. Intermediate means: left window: 25.4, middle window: 32.3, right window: 55.4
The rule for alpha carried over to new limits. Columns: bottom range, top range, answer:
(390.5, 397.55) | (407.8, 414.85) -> 1.85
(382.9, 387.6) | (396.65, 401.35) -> 1.70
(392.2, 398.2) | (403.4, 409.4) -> 1.91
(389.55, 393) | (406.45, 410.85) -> 1.55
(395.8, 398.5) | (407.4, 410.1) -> 1.77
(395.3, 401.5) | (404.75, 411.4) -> 1.29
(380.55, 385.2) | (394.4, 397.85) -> 1.24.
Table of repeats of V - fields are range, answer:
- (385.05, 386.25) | 28.8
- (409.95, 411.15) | 55.1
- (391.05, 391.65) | 42.2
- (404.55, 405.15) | 57.3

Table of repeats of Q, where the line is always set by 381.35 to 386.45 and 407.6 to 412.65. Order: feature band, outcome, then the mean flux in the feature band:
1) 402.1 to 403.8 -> -0.177 mag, 58.8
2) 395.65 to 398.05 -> 0.369 mag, 30.2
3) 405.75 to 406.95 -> -0.075 mag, 58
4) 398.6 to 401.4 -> -0.198 mag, 55.5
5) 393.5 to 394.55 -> 0.415 mag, 26.5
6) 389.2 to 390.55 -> -0.144 mag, 38.4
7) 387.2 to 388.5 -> 0.031 mag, 30.2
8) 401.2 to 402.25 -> -0.223 mag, 59.4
